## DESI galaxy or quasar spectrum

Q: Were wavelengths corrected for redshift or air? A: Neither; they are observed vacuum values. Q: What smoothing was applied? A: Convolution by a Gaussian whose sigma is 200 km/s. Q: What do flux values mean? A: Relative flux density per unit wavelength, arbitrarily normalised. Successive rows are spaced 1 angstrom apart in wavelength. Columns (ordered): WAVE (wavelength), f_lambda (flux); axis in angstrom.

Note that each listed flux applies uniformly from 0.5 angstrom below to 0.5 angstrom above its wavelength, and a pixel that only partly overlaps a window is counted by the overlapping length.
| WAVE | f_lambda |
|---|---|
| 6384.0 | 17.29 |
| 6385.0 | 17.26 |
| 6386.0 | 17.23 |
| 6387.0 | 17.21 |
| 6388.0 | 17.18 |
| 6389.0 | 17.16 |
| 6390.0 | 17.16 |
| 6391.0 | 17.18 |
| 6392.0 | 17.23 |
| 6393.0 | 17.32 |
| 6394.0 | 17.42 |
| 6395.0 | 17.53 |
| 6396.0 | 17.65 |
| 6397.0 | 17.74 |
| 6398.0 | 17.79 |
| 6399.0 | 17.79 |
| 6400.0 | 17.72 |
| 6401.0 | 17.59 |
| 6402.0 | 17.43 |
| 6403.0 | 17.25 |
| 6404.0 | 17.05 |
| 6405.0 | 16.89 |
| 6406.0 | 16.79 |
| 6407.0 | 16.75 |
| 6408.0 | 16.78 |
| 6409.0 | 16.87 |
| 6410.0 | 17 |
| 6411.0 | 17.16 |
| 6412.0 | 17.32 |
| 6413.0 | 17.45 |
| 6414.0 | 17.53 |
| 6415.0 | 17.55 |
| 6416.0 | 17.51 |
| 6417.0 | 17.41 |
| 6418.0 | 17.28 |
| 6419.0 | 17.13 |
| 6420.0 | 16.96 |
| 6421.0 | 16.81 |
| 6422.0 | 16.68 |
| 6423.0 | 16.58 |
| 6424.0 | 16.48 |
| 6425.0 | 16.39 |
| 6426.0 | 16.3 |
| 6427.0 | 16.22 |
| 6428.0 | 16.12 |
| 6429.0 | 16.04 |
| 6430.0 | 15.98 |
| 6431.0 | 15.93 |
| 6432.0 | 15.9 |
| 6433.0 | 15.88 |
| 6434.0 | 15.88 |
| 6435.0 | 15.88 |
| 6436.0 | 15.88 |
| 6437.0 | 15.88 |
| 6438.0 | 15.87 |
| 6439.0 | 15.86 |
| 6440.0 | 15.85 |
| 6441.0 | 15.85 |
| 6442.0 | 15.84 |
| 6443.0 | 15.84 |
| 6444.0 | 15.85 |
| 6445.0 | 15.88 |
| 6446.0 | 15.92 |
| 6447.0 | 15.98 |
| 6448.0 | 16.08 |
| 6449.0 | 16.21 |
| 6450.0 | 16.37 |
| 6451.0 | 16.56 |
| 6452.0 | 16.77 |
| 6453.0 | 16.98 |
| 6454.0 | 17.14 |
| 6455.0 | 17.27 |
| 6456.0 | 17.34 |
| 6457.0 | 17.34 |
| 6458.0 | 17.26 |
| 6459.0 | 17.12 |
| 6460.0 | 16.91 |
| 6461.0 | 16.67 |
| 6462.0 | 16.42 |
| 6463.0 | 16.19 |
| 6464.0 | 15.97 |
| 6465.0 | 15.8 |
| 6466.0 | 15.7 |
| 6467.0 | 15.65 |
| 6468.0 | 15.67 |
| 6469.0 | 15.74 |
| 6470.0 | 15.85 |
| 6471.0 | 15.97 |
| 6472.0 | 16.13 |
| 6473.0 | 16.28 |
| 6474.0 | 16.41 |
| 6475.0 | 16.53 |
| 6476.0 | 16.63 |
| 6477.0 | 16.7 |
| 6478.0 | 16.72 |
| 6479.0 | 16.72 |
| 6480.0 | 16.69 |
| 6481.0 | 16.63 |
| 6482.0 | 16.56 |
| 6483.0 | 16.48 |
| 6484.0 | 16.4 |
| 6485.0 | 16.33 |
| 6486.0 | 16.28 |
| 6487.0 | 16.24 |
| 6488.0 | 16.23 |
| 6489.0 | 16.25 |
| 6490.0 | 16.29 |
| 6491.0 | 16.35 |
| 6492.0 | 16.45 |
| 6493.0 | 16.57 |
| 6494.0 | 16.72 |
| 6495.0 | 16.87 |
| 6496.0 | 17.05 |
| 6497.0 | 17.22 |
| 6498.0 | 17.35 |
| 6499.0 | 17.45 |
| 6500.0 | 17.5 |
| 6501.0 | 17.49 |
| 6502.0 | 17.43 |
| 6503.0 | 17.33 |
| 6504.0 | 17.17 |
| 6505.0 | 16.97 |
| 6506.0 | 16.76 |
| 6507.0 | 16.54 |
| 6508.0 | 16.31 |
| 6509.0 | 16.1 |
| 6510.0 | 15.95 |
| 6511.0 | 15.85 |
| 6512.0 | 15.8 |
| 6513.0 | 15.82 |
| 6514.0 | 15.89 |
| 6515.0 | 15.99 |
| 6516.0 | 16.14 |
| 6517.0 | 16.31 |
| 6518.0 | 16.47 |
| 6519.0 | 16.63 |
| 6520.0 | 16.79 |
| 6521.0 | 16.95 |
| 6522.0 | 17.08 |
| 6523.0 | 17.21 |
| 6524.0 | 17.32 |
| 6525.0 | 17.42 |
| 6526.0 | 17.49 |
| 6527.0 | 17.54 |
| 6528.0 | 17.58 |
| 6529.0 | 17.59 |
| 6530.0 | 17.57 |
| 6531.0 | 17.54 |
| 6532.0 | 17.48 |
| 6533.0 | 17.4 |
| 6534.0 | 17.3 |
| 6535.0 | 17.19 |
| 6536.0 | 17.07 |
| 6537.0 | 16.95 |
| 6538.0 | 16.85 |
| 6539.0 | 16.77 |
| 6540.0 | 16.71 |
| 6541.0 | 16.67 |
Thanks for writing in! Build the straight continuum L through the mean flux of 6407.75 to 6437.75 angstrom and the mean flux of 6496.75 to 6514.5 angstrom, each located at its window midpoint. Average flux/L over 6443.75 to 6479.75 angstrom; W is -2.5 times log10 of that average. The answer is 0.02 mag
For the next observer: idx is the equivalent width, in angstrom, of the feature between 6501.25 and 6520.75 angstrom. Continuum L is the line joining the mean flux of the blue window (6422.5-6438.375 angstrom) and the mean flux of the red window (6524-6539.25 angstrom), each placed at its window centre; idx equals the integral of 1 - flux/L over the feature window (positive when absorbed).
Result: 0.7 angstrom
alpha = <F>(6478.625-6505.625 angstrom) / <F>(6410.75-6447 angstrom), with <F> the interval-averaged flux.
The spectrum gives 1.0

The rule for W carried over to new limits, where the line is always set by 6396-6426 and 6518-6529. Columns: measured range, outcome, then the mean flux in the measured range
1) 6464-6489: 0.06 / 16.3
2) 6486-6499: 0.03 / 16.7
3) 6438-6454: 0.07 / 16.1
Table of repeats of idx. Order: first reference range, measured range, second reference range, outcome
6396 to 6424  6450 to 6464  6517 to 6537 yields 0.3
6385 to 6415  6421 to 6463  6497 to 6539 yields 2.0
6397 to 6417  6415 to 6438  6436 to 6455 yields 0.4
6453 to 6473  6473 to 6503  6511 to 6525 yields -0.4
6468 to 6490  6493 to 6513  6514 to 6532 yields -0.1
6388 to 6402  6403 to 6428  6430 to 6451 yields -0.2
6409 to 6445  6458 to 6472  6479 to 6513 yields 0.3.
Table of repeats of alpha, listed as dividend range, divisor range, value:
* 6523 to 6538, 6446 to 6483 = 1.05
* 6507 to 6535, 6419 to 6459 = 1.03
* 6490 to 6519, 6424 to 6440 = 1.04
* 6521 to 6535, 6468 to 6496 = 1.06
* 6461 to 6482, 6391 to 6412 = 0.94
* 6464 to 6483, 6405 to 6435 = 0.97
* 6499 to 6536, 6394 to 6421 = 0.98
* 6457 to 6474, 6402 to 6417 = 0.95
